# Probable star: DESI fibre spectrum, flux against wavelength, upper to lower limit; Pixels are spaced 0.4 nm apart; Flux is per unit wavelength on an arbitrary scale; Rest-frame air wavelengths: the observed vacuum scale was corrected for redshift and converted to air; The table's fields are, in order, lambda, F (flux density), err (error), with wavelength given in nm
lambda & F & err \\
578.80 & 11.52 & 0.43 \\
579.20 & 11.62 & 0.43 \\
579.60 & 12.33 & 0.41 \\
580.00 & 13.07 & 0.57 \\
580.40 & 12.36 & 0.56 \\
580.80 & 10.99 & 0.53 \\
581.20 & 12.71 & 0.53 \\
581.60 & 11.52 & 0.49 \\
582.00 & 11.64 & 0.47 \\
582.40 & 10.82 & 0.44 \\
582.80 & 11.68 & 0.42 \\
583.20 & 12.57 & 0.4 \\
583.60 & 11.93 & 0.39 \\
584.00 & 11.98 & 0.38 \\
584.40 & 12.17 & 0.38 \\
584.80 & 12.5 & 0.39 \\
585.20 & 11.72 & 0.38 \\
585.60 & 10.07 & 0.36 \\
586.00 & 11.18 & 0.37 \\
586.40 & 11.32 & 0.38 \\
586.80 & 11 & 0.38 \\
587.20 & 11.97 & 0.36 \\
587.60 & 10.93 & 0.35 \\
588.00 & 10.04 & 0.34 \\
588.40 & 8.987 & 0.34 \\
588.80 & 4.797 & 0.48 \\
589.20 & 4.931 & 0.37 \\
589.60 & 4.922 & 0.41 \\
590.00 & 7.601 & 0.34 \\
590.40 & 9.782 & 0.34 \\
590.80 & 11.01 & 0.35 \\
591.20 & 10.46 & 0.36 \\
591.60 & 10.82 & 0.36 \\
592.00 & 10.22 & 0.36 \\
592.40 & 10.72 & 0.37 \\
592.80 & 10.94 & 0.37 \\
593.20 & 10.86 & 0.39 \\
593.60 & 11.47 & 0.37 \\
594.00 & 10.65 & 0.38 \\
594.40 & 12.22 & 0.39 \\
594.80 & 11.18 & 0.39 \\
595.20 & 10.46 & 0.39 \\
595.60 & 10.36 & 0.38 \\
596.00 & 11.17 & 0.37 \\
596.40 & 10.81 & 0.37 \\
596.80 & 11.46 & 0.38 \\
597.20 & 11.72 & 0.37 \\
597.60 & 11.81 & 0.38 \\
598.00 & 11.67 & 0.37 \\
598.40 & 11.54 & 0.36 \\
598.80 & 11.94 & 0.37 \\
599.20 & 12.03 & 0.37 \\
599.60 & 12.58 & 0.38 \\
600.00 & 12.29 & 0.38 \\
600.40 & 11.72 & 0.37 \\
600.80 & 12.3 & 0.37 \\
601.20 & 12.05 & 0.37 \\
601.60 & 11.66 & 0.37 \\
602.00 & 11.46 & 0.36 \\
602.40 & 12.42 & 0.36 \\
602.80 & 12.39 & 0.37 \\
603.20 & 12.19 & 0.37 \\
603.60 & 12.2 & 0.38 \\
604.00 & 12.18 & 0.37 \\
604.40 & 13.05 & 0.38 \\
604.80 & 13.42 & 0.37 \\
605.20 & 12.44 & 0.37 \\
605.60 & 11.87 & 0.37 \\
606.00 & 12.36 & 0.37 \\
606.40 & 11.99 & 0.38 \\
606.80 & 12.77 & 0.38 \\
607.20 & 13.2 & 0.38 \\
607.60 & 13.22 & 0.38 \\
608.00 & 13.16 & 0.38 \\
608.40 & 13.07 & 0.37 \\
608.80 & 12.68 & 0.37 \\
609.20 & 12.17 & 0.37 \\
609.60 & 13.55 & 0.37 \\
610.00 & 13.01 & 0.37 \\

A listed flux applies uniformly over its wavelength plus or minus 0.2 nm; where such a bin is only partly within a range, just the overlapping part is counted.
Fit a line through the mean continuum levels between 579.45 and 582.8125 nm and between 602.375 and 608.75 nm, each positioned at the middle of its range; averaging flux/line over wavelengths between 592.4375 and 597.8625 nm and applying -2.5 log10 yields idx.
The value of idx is 0.11 mag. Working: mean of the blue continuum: 11.9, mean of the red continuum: 12.6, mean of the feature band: 11.2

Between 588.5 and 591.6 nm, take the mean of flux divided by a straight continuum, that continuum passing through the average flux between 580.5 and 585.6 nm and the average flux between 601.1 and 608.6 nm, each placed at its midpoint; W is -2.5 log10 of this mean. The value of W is 0.46 mag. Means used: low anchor 11.8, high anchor 12.5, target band 7.89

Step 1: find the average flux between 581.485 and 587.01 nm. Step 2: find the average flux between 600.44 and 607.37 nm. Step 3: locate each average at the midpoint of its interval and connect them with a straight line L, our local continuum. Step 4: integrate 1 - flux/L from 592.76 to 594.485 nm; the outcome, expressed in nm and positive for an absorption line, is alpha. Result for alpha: 0.11 nm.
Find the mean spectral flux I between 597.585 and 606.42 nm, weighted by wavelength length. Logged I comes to 12.2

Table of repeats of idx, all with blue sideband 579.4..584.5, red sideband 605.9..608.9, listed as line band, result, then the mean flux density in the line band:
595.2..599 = 0.105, 11.3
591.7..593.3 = 0.156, 10.7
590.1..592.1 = 0.188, 10.3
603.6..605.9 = 0.016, 12.5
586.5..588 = 0.095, 11.1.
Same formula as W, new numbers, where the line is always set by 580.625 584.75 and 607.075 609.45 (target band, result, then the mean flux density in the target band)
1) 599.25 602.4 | 0.05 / 12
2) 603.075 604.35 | 0.04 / 12.3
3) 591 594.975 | 0.12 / 11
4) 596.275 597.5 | 0.09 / 11.4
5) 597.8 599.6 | 0.06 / 11.9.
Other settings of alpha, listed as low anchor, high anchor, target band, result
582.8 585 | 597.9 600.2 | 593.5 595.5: 0.15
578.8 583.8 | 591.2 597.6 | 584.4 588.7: 0.25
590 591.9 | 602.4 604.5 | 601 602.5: 0.03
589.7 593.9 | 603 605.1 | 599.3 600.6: -0.04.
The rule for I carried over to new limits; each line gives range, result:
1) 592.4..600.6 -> 11.4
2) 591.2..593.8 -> 10.8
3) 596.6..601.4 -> 11.9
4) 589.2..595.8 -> 10.1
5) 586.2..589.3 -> 9.39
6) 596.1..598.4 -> 11.5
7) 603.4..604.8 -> 12.6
